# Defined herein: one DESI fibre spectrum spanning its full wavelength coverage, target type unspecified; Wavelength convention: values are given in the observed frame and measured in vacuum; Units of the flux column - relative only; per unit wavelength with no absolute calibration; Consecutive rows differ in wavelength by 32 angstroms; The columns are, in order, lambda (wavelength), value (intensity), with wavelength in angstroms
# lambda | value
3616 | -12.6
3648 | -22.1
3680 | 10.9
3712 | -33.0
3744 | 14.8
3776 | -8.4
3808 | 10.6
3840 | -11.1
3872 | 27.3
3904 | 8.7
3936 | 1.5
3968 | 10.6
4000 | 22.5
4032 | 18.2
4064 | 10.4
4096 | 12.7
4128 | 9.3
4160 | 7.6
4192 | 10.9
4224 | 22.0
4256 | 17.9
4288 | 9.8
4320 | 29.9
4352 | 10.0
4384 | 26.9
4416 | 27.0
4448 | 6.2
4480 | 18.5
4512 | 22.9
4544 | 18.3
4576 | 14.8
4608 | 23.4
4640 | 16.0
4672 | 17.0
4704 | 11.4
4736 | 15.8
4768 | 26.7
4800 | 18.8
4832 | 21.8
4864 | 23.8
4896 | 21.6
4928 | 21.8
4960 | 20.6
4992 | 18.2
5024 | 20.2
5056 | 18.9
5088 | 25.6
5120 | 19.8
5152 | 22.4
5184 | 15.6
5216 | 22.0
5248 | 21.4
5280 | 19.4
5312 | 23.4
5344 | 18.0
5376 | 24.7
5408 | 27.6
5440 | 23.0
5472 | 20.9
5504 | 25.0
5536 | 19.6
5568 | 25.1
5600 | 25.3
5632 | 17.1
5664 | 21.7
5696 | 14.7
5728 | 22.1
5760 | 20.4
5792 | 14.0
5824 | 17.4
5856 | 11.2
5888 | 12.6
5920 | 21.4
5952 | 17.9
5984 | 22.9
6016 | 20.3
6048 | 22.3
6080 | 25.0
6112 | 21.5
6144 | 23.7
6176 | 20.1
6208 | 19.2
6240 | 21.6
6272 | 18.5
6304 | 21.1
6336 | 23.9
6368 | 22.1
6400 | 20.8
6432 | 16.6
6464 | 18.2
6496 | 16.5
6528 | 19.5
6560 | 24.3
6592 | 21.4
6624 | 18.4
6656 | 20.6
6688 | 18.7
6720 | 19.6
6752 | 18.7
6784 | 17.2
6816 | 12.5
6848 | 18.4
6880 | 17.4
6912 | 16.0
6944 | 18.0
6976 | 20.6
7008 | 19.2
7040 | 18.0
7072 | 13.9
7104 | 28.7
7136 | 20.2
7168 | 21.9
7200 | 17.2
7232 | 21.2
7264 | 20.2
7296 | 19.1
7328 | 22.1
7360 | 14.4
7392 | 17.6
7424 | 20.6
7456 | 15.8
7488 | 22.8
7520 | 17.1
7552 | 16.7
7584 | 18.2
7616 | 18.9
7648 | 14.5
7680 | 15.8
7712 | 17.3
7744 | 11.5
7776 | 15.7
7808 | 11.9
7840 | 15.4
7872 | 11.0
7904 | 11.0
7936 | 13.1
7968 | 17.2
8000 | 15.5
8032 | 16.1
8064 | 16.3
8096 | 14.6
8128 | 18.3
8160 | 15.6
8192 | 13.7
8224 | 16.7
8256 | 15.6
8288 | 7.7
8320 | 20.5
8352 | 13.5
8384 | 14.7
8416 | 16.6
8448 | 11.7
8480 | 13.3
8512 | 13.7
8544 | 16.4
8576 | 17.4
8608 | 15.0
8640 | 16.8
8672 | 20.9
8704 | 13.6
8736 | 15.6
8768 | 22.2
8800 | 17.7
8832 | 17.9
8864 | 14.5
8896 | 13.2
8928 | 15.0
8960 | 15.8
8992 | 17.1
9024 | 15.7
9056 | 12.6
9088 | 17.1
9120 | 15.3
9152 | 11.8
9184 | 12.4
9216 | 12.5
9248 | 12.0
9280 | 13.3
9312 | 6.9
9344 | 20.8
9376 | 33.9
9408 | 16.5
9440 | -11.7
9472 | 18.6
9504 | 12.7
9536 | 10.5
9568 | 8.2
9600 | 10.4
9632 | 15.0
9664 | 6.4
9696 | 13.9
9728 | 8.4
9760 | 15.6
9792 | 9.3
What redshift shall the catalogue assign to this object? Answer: 0.082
